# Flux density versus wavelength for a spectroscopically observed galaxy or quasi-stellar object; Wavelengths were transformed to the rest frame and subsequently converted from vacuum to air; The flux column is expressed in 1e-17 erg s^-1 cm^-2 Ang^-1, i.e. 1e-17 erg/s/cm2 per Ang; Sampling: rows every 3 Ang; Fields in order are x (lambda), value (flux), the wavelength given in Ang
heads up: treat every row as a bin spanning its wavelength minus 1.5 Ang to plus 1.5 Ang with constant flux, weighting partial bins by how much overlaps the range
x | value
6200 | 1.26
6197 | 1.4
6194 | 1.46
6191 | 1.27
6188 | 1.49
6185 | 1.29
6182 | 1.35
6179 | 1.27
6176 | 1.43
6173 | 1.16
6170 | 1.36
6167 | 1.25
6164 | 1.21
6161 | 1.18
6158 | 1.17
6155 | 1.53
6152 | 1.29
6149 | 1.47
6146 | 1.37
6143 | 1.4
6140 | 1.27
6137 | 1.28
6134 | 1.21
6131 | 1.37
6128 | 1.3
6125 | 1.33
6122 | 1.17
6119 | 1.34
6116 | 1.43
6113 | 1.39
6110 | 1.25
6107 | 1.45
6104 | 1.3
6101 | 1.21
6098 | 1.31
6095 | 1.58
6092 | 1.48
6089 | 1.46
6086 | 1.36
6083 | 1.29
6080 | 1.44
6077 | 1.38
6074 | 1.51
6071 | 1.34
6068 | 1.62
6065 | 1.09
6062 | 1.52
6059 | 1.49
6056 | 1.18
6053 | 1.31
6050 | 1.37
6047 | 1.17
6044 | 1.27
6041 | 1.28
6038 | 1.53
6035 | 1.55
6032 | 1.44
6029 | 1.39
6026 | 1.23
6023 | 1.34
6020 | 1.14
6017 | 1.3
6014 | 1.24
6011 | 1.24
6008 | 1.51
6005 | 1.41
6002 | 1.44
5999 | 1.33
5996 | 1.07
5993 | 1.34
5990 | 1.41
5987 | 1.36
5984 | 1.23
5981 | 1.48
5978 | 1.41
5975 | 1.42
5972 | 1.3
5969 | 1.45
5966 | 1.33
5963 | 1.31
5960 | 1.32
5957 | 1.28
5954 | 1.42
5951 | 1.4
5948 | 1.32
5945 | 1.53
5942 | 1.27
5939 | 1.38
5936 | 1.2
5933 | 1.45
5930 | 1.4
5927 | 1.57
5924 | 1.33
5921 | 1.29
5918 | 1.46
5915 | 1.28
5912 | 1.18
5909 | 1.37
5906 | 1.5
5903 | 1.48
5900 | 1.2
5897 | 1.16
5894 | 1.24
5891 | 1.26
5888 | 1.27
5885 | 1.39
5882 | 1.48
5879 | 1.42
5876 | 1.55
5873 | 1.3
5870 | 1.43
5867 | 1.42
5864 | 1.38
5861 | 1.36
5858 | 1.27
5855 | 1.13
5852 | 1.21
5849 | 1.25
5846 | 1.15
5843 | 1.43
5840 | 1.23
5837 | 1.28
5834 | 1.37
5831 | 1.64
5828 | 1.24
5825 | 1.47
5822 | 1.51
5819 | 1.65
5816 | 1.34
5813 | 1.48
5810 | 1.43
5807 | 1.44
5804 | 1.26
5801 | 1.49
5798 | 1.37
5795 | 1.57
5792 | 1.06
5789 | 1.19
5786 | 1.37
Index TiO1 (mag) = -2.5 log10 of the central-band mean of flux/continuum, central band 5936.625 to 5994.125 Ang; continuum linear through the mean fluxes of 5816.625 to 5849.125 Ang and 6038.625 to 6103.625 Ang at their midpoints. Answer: 0.01 mag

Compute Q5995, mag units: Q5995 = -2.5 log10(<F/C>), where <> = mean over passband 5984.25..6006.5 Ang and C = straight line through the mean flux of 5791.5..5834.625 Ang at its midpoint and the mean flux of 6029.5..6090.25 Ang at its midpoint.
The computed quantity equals 0.05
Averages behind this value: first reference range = 1.43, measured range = 1.33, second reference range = 1.38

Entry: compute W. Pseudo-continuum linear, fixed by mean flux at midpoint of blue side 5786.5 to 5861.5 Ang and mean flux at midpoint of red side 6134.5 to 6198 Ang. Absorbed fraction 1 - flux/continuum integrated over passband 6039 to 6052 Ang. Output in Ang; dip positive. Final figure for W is 0.5 Ang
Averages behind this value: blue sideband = 1.35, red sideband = 1.33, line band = 1.28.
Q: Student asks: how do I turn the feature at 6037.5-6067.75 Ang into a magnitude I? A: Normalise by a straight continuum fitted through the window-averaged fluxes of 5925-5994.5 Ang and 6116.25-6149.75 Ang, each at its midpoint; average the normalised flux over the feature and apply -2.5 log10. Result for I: 0.01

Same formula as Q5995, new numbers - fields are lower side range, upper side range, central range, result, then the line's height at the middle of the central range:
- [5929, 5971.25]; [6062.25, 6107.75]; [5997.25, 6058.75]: 0.03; 1.38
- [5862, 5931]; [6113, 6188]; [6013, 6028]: 0.07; 1.34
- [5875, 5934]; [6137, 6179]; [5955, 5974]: 0.01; 1.35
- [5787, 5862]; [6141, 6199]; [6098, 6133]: 0.01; 1.34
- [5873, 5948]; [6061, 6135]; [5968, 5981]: -0.03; 1.36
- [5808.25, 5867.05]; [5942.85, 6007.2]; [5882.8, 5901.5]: 0.08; 1.36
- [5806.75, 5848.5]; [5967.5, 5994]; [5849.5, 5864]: 0.11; 1.4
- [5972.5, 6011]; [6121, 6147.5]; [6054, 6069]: -0.03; 1.33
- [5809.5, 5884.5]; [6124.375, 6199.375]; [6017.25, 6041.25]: -0.01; 1.35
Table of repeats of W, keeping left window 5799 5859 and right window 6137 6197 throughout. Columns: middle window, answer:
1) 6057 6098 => -2.5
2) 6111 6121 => -0.3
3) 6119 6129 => 0.4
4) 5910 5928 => 0.1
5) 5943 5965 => -0.2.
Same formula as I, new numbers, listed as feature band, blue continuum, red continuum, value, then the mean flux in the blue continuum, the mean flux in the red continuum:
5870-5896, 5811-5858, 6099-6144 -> -0.01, 1.36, 1.31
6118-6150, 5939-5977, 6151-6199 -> 0.01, 1.36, 1.32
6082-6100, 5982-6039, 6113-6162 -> -0.06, 1.34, 1.32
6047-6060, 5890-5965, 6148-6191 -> 0.01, 1.34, 1.31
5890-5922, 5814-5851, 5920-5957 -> 0.05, 1.38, 1.38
